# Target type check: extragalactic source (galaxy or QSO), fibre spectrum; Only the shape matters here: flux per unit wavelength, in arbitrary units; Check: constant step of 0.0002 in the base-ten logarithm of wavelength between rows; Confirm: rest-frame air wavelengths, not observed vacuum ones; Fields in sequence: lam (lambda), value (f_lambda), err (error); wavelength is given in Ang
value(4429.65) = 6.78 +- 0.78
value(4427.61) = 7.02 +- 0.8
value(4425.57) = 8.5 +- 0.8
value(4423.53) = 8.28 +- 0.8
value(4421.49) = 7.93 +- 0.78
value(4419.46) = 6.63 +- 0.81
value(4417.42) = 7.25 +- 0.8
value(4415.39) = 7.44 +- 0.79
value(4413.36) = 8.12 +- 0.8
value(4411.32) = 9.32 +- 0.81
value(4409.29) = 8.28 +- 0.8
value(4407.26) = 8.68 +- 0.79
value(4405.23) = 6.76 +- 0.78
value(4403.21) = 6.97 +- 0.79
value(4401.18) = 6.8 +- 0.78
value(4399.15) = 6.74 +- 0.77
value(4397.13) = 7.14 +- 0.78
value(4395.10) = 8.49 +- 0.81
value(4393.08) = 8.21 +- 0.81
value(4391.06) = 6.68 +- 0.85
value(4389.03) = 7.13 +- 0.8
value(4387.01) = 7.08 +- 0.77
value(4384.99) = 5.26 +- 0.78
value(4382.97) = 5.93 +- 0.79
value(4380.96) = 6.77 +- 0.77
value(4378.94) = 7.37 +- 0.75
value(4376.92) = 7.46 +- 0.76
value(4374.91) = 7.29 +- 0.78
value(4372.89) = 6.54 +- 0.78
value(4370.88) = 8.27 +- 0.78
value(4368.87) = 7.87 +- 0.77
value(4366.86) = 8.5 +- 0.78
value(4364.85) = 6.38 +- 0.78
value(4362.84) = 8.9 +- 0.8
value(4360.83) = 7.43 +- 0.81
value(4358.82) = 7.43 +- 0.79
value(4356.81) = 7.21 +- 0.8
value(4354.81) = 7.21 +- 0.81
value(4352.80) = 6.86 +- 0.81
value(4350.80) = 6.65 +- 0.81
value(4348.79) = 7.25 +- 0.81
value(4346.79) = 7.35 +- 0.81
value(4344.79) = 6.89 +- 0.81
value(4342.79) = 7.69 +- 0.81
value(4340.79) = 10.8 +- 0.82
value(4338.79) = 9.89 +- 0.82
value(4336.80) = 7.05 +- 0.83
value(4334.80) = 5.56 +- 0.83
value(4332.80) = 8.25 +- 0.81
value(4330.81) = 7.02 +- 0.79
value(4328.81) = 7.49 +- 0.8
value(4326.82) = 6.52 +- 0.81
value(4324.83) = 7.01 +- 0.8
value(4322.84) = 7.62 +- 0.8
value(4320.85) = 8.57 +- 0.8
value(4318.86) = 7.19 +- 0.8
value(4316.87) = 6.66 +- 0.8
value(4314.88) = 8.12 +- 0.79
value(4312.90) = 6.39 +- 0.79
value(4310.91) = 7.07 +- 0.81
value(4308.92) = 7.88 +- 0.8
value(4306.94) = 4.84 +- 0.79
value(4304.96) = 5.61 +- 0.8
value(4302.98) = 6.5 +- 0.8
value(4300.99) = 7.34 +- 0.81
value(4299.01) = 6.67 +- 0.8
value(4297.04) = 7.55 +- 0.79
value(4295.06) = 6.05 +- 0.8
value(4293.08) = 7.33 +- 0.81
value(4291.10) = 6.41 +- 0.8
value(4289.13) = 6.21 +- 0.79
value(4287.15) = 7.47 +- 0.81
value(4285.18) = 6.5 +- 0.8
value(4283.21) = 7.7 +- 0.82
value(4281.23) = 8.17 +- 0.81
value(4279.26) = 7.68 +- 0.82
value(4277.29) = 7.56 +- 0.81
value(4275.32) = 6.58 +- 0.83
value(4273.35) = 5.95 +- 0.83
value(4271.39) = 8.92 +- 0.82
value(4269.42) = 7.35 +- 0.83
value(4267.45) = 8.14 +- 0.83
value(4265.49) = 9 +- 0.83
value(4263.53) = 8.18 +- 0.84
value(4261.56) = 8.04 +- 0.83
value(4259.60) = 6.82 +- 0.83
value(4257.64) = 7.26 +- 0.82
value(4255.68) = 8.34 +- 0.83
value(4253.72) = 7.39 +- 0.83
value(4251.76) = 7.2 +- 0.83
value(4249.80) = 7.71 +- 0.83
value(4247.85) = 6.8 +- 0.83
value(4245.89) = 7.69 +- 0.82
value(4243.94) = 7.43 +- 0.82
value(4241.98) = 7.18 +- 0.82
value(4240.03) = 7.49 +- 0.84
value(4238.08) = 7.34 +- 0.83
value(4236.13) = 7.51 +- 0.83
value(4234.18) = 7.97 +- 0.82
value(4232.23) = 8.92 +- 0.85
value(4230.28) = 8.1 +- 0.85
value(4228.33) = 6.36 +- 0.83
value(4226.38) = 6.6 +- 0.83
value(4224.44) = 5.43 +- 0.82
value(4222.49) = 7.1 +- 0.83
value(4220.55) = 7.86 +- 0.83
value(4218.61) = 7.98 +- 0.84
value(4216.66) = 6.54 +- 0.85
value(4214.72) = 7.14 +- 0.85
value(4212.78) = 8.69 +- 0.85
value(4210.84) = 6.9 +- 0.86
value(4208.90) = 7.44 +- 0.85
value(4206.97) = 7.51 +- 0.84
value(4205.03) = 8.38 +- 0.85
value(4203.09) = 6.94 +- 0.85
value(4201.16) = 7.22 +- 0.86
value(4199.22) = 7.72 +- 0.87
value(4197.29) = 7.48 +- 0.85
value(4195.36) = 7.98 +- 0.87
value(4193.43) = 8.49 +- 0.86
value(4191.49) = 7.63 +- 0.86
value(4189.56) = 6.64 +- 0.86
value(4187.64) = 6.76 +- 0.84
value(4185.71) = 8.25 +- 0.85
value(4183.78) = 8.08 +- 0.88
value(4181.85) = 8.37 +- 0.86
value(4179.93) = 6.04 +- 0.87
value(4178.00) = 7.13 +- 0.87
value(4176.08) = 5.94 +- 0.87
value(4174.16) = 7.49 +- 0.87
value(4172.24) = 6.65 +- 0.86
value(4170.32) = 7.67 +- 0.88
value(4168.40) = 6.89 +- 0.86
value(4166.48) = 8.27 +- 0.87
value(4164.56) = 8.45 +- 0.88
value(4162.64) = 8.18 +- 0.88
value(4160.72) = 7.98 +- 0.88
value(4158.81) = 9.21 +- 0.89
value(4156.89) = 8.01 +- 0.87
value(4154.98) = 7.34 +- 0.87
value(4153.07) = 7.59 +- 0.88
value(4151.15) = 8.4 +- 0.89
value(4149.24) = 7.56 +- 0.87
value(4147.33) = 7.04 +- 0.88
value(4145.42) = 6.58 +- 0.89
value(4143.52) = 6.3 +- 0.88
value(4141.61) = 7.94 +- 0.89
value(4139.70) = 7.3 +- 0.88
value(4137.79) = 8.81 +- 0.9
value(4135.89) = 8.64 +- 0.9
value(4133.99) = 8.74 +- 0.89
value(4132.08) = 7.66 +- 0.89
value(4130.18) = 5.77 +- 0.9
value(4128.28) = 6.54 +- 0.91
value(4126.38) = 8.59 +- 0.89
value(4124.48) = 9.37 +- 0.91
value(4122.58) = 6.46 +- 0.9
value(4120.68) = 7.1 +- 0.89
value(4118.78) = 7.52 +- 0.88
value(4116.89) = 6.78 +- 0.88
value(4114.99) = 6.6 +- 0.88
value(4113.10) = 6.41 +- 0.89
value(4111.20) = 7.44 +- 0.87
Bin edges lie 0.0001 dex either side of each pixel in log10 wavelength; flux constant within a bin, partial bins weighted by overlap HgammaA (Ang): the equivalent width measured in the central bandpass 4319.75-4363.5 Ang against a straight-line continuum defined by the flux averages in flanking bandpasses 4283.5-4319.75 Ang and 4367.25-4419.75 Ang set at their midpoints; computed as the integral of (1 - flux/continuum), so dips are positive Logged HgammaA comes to -3.3 Ang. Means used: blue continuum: 6.78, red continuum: 7.35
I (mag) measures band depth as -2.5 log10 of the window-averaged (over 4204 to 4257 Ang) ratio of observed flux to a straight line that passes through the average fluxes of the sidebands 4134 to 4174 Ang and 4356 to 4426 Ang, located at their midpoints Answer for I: 0.03 mag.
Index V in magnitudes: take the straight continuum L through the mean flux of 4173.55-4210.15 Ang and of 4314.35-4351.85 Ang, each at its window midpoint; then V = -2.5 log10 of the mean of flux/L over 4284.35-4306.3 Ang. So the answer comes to 0.13 mag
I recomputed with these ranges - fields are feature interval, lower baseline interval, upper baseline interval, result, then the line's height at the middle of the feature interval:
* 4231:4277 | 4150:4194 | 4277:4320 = -0.06 mag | 7.18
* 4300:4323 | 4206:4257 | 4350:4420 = 0.06 mag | 7.38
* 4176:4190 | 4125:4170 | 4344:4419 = 0.06 mag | 7.68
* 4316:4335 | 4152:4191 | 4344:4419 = 0.02 mag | 7.4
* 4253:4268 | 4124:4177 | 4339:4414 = -0.05 mag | 7.57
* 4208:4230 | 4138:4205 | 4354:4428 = 0.06 mag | 7.52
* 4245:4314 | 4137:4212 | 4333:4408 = 0.04 mag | 7.45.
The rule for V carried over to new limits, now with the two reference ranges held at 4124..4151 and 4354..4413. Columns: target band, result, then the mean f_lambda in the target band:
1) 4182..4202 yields -0.01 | 7.65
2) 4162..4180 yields 0.04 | 7.31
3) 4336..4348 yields -0.12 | 8.29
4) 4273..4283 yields 0.03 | 7.3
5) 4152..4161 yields -0.06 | 8.03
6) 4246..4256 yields 0.01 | 7.45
